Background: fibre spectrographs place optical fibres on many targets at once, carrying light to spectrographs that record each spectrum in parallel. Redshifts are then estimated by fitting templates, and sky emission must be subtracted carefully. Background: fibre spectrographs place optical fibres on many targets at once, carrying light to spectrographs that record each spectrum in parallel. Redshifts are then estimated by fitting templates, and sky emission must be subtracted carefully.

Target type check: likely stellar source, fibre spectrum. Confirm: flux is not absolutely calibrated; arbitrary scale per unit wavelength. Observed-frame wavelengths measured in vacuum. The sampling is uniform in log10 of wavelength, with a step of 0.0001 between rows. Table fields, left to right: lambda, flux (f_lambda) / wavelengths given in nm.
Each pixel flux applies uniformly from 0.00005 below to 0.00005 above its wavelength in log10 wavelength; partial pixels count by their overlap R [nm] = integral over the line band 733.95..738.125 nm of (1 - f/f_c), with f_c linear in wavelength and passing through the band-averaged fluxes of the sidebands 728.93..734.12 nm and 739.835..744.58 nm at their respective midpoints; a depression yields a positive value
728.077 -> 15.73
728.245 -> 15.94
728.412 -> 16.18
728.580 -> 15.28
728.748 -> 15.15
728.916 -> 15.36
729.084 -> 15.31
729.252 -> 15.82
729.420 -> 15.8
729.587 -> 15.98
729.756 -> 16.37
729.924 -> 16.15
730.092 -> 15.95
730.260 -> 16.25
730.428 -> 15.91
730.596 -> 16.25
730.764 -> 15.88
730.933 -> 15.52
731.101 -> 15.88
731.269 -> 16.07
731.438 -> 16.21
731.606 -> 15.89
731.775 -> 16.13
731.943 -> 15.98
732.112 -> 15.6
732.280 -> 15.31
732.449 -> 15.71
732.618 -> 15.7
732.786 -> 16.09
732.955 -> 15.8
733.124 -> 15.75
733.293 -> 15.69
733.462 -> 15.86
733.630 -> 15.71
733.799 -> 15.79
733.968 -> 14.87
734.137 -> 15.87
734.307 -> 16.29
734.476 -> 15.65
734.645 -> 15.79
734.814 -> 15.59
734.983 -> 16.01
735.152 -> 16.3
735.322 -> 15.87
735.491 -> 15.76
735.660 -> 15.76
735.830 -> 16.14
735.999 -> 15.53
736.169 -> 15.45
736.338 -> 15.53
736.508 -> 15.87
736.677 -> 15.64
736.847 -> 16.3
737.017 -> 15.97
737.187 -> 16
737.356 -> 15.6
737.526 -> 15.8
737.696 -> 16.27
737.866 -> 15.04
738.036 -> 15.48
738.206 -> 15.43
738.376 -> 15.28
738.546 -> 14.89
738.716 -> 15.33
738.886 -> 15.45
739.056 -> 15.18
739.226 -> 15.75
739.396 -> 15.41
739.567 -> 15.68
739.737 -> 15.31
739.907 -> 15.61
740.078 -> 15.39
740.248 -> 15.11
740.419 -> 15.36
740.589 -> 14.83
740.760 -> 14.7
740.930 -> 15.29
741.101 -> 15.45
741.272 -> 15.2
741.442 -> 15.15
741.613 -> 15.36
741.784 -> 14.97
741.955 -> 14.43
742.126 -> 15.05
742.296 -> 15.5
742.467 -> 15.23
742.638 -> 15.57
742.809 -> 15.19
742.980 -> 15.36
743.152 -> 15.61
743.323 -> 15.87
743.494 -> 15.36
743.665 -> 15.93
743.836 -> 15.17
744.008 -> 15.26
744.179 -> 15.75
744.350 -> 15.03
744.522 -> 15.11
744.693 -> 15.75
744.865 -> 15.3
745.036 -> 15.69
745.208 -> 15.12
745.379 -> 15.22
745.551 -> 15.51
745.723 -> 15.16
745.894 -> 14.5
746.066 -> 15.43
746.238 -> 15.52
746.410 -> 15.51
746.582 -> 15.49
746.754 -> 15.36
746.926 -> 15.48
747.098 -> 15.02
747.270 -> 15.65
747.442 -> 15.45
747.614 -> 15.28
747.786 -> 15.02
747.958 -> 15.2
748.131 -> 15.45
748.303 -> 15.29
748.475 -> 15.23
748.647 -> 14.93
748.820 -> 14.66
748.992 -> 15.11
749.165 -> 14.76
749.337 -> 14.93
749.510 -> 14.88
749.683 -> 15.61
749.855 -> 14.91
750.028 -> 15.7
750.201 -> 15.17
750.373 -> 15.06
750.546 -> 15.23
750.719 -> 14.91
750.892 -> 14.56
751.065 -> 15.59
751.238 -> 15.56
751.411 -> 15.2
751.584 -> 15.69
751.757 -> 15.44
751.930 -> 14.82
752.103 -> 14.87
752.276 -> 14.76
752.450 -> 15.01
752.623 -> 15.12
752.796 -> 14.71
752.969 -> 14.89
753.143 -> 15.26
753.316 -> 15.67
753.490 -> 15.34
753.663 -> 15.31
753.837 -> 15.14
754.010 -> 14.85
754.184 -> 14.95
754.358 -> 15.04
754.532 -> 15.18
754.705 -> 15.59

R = -0.05 nm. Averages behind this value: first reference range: 15.8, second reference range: 15.3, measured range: 15.8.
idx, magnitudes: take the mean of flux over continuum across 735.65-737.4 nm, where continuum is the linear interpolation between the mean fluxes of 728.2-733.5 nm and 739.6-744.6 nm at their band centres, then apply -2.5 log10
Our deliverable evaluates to -0.02 mag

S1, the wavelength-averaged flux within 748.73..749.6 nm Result 14.9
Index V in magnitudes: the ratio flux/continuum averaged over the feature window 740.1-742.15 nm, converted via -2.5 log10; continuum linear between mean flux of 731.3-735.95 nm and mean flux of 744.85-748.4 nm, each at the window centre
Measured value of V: 0.03 mag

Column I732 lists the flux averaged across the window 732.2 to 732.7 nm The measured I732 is 15.6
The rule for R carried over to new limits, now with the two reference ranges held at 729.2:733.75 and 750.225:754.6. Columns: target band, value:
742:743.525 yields 0.009 nm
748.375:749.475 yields 0.023 nm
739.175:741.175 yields 0.034 nm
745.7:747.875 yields 0.005 nm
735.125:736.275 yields -0.004 nm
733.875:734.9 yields 0.007 nm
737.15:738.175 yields 0.000 nm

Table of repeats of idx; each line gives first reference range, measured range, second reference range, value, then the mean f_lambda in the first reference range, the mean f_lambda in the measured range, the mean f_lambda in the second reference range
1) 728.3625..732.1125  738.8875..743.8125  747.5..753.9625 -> 0.011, 15.9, 15.3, 15.1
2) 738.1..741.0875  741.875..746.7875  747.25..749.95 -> -0.009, 15.3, 15.3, 15.1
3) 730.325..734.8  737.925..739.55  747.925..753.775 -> 0.016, 15.8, 15.4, 15.1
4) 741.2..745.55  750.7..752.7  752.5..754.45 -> 0.001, 15.3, 15.1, 15.1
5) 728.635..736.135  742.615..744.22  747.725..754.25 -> -0.006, 15.8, 15.5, 15.1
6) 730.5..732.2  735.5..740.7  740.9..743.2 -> -0.004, 15.9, 15.5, 15.2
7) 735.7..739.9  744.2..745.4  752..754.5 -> 0.000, 15.6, 15.4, 15.1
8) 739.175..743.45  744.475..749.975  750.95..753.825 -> 0.000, 15.3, 15.2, 15.2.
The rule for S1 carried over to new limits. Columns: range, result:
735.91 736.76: 15.6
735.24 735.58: 15.8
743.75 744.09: 15.2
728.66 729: 15.2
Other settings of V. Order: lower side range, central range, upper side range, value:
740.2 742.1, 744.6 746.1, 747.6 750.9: -0.015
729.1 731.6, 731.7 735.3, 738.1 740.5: -0.001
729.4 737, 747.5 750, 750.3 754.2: 0.011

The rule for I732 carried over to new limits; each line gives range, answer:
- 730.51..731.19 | 15.9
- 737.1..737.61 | 15.8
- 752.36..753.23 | 15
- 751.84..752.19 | 14.9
